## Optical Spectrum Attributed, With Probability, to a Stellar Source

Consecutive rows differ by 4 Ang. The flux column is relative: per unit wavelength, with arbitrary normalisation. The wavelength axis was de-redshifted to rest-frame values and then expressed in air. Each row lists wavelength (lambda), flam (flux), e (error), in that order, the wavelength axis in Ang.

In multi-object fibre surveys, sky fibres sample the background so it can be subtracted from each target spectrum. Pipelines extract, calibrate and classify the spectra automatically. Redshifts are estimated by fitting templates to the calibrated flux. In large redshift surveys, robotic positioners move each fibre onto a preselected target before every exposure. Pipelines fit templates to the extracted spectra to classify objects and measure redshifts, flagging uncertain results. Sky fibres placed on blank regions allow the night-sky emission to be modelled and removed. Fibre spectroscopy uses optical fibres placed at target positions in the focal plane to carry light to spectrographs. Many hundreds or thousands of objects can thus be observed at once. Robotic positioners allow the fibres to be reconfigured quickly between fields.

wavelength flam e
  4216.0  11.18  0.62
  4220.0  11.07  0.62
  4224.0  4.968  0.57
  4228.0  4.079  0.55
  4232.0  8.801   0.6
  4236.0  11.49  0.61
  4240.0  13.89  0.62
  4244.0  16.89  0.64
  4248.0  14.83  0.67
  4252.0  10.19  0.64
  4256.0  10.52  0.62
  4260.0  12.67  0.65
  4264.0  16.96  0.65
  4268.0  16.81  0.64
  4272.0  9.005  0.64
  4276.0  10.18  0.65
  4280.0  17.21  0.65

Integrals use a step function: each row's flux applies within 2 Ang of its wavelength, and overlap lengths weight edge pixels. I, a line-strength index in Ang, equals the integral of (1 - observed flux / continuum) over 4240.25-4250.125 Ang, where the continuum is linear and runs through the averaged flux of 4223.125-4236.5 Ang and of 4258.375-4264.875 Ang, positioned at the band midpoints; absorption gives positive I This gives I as -4.5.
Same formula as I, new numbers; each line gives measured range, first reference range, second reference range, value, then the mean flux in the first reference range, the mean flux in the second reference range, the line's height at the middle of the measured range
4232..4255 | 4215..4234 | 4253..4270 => -4.2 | 7.85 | 14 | 11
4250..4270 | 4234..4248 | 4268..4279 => -1.4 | 14.2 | 11.6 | 12.7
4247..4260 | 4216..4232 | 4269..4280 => -2.4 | 7.53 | 11.6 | 9.93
